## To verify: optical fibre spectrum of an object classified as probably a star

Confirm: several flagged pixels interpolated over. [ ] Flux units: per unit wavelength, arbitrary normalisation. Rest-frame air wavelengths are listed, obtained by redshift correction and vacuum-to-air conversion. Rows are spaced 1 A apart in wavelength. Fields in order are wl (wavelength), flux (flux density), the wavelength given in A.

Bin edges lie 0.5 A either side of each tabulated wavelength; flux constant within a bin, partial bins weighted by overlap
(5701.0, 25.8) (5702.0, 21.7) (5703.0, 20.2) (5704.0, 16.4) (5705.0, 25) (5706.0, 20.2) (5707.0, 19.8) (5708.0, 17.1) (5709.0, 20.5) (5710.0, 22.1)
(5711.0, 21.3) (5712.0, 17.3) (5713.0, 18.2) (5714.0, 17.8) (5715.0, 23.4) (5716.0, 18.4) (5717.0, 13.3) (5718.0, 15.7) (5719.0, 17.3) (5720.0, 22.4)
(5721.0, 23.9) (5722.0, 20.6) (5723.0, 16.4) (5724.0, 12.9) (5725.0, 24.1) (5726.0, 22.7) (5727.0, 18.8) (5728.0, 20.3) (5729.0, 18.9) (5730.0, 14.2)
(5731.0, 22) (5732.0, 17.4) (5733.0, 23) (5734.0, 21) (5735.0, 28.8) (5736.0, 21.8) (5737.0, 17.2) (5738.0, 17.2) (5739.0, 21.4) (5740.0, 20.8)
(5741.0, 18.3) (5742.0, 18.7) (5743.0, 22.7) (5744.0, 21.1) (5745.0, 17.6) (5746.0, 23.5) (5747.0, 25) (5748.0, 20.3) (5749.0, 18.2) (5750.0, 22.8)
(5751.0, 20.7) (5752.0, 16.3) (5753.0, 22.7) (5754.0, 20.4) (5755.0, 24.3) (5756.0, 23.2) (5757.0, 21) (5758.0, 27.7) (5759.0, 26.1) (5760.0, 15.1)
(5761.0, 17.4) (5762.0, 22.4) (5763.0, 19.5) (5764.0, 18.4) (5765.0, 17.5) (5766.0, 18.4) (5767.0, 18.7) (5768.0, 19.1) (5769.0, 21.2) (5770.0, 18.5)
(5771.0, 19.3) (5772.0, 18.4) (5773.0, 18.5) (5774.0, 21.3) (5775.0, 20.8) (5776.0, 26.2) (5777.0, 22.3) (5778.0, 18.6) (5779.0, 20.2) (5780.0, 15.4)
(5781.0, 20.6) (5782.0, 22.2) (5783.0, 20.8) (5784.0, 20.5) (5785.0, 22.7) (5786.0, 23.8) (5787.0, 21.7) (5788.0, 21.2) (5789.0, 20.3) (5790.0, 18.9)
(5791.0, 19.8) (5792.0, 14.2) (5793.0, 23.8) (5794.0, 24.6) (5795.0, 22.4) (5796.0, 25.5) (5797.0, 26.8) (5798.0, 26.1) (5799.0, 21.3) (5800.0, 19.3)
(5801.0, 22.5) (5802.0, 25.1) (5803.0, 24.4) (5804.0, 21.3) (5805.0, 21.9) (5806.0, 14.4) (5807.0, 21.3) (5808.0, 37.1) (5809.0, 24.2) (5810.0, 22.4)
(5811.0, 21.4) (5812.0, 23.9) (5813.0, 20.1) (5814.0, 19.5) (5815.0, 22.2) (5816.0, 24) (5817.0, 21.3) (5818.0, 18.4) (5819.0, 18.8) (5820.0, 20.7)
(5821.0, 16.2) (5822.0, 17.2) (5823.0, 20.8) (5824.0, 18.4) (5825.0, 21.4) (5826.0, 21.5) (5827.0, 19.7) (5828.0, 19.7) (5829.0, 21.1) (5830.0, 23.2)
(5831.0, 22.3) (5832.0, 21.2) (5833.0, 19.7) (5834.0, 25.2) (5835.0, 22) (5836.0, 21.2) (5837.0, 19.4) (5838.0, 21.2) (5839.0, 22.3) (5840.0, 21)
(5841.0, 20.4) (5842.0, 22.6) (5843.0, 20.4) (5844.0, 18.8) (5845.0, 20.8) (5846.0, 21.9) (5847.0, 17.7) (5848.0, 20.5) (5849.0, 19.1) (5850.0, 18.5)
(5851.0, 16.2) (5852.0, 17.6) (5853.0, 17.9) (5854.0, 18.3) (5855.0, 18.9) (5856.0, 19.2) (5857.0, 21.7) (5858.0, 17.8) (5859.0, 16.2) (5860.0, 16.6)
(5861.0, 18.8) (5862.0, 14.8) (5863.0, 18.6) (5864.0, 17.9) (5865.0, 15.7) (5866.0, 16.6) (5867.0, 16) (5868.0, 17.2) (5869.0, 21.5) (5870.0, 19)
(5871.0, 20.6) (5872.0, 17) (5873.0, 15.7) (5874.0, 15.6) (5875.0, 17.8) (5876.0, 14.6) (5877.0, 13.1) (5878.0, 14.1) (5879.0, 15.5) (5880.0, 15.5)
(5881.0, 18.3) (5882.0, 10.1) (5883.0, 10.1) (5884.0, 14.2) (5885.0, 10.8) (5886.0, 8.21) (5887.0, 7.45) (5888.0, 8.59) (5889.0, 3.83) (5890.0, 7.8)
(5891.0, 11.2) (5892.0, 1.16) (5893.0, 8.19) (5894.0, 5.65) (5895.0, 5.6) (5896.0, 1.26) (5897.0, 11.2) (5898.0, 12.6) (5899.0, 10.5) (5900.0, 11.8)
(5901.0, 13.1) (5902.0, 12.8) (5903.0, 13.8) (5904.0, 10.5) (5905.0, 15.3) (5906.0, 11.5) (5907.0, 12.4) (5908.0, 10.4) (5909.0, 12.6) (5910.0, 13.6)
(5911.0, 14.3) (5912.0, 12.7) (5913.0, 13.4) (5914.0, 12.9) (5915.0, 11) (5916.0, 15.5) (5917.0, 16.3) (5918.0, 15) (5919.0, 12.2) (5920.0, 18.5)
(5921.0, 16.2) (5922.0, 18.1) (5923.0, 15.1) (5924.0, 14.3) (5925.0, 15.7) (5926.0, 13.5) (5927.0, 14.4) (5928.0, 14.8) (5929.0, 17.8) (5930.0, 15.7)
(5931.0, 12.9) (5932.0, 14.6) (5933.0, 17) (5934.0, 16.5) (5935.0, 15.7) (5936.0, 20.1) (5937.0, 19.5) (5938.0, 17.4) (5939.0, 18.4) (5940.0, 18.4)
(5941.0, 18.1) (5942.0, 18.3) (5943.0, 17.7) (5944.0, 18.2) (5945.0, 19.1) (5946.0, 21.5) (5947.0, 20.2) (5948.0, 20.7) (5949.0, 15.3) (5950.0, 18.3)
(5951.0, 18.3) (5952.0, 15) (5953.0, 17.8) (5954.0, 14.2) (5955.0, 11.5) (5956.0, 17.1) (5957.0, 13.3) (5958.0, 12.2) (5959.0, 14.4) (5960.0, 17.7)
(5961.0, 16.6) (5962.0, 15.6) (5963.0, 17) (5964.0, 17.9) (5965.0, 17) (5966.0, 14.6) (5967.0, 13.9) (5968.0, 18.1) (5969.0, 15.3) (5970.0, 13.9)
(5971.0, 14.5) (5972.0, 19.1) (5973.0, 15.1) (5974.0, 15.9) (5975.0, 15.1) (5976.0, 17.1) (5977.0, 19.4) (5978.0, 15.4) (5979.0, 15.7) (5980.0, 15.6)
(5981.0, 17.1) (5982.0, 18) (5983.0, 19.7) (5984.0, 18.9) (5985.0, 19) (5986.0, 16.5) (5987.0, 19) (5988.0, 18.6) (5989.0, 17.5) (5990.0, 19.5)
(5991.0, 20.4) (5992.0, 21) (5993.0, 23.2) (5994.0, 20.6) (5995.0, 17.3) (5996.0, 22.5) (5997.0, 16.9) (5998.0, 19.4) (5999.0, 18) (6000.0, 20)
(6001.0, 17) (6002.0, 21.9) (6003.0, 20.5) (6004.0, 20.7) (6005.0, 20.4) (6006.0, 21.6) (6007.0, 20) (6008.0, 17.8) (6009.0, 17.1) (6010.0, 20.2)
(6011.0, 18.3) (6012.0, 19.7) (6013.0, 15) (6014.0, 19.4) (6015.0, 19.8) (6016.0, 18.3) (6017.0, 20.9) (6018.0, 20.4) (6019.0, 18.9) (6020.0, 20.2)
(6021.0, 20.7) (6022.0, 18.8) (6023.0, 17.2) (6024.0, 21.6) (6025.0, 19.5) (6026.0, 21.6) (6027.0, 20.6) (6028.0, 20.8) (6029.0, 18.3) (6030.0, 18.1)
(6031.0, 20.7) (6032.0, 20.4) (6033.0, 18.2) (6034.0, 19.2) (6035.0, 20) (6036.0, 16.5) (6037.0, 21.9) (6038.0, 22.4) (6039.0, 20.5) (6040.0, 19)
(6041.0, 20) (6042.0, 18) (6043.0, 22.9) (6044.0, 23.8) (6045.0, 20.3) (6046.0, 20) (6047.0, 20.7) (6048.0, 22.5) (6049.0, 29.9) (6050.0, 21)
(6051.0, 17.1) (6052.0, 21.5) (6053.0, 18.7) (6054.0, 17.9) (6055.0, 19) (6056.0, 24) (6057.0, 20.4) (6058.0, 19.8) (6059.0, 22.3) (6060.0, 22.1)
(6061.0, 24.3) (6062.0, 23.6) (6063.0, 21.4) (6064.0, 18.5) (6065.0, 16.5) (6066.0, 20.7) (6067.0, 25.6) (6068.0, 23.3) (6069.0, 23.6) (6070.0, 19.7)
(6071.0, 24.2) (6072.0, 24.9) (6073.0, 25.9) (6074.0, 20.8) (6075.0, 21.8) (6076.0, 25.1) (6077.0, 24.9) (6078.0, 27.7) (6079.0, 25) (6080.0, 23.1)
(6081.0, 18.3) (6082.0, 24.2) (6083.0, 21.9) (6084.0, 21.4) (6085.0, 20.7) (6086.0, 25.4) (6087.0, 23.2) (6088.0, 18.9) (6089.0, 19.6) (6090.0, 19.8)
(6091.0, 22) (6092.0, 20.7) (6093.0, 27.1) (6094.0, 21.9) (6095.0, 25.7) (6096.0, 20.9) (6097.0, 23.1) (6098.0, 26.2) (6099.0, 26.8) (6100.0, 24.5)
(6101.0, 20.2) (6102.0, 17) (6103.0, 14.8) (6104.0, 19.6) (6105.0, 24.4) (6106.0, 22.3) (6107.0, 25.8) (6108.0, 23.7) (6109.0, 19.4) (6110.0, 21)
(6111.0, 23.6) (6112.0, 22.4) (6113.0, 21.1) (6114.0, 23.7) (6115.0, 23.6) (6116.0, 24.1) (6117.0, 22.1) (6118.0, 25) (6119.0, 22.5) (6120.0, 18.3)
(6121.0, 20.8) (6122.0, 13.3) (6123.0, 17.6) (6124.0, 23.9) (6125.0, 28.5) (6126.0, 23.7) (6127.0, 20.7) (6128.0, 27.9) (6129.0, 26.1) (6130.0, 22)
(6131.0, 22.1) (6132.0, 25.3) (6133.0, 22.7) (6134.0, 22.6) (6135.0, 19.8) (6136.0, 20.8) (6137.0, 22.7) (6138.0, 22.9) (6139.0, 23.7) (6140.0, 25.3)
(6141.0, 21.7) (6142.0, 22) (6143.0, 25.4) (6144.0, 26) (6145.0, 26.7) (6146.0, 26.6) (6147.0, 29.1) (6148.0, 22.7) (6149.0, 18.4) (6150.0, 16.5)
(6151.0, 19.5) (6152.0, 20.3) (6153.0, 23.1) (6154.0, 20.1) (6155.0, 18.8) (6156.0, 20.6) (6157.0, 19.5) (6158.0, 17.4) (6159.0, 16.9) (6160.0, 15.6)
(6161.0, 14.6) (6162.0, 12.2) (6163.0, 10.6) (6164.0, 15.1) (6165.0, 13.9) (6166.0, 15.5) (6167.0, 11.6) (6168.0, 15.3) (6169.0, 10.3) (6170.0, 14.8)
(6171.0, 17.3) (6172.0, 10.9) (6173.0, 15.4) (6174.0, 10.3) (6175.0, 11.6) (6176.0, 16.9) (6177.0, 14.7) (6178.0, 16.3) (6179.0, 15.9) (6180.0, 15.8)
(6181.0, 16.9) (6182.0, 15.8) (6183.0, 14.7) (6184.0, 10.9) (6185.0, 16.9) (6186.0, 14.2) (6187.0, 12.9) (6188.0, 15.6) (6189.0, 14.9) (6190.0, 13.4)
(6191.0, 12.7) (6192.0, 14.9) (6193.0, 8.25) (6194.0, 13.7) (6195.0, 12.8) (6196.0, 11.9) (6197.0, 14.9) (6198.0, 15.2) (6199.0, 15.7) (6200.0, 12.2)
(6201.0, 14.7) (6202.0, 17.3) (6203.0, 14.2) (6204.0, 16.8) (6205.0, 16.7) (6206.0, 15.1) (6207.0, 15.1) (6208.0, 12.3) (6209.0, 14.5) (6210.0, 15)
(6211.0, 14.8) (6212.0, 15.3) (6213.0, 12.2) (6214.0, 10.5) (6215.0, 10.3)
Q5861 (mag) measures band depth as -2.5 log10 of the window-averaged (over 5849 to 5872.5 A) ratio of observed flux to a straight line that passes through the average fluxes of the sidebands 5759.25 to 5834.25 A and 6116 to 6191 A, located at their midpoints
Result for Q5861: 0.15 mag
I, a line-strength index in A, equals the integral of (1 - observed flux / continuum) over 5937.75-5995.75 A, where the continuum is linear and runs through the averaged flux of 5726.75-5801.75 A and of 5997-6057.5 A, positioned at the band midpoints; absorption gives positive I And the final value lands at 8.2 A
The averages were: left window 20.8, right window 20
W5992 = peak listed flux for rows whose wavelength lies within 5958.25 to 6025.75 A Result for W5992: 23.2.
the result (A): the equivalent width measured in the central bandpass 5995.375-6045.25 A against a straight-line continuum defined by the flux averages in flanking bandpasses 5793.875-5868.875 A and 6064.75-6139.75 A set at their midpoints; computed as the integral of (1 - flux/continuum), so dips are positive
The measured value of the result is 5.0 A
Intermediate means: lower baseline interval 20.5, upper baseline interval 22.5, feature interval 19.7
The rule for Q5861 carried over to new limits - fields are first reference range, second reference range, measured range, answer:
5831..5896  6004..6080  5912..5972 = 0.13 mag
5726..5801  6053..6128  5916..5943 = 0.30 mag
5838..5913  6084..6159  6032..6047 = -0.03 mag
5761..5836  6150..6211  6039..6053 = -0.23 mag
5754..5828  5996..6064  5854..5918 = 0.47 mag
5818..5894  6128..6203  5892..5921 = 0.41 mag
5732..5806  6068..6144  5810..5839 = 0.02 mag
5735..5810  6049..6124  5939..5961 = 0.26 mag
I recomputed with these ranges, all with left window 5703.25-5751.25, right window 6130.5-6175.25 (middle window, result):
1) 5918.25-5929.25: 2.30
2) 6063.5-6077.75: -2.54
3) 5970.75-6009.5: 1.64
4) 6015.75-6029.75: -0.38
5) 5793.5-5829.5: -3.78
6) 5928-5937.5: 1.44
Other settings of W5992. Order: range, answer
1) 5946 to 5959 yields 21.5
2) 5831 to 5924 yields 25.2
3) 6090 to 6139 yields 28.5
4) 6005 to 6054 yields 29.9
